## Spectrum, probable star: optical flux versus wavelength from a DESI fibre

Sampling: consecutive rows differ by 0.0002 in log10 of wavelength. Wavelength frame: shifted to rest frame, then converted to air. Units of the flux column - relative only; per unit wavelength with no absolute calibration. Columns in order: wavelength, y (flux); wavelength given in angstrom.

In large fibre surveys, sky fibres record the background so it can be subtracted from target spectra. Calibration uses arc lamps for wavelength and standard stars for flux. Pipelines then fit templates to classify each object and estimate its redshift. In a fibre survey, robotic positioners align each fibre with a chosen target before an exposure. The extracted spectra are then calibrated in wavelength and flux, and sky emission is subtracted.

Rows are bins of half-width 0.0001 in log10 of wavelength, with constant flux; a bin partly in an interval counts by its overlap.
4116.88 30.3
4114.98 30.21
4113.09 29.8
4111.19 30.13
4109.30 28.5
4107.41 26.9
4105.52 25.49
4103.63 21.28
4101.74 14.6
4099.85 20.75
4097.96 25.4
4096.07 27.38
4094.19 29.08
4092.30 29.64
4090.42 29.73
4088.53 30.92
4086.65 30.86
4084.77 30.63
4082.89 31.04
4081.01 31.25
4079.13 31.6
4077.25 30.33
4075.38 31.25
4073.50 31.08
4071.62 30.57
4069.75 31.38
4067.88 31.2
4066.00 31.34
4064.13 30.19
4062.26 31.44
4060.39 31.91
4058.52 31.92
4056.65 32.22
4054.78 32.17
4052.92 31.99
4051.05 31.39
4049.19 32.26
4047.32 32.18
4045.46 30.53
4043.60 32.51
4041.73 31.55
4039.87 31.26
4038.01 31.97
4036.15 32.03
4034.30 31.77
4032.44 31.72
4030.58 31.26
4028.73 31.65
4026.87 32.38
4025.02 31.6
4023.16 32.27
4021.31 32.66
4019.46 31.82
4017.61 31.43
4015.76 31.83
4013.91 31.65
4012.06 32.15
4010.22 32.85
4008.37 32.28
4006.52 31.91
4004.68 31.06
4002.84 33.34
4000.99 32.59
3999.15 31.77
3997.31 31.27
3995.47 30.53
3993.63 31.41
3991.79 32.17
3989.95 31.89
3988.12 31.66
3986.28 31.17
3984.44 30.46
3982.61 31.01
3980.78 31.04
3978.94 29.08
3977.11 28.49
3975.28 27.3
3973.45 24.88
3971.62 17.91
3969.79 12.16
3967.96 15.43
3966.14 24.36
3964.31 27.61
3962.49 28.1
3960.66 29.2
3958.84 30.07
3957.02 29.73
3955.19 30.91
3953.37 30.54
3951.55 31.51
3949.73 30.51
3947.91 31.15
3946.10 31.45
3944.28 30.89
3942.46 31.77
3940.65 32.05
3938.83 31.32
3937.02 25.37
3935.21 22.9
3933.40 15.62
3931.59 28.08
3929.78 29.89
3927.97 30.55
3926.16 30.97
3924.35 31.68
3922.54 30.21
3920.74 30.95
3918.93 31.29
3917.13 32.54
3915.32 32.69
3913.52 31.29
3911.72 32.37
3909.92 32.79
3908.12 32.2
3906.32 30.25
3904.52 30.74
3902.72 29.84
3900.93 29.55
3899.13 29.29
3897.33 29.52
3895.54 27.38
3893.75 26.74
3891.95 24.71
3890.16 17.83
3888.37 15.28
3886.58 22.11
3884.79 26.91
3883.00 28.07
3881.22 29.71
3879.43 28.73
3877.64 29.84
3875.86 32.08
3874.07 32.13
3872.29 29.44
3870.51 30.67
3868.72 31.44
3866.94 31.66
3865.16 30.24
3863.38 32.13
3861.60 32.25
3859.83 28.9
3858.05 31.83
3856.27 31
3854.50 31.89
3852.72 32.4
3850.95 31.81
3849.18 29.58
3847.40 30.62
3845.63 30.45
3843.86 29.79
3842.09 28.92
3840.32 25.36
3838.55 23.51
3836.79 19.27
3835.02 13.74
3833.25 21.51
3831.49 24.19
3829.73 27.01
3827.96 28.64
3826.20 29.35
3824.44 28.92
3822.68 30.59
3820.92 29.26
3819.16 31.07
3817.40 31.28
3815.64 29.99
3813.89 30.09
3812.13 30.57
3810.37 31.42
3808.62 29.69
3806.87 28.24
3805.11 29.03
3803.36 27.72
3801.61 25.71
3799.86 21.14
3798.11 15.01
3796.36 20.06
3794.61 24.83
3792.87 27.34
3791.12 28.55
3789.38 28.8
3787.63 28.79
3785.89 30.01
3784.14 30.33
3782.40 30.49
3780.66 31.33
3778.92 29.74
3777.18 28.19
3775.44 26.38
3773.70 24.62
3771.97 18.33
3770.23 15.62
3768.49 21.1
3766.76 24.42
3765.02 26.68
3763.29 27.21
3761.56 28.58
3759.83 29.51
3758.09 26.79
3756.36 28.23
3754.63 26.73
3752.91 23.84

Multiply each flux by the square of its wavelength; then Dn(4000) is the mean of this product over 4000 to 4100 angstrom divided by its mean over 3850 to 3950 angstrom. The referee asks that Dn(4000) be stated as 1.14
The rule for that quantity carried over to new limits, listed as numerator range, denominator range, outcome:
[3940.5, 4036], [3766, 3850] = 1.23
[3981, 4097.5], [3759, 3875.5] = 1.26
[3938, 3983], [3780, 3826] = 1.08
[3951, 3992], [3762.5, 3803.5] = 1.19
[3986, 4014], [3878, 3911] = 1.23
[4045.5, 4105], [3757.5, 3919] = 1.19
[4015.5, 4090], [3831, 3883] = 1.21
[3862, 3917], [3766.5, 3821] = 1.13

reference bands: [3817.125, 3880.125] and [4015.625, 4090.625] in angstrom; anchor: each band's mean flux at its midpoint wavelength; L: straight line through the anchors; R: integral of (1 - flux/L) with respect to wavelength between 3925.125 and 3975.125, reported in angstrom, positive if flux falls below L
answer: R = 4.9 angstrom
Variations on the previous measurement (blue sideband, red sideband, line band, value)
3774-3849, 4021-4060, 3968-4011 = 2.3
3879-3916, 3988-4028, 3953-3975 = 3.9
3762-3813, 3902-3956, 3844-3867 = -2.4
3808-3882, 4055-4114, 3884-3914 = 1.6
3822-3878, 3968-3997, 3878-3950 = -1.0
